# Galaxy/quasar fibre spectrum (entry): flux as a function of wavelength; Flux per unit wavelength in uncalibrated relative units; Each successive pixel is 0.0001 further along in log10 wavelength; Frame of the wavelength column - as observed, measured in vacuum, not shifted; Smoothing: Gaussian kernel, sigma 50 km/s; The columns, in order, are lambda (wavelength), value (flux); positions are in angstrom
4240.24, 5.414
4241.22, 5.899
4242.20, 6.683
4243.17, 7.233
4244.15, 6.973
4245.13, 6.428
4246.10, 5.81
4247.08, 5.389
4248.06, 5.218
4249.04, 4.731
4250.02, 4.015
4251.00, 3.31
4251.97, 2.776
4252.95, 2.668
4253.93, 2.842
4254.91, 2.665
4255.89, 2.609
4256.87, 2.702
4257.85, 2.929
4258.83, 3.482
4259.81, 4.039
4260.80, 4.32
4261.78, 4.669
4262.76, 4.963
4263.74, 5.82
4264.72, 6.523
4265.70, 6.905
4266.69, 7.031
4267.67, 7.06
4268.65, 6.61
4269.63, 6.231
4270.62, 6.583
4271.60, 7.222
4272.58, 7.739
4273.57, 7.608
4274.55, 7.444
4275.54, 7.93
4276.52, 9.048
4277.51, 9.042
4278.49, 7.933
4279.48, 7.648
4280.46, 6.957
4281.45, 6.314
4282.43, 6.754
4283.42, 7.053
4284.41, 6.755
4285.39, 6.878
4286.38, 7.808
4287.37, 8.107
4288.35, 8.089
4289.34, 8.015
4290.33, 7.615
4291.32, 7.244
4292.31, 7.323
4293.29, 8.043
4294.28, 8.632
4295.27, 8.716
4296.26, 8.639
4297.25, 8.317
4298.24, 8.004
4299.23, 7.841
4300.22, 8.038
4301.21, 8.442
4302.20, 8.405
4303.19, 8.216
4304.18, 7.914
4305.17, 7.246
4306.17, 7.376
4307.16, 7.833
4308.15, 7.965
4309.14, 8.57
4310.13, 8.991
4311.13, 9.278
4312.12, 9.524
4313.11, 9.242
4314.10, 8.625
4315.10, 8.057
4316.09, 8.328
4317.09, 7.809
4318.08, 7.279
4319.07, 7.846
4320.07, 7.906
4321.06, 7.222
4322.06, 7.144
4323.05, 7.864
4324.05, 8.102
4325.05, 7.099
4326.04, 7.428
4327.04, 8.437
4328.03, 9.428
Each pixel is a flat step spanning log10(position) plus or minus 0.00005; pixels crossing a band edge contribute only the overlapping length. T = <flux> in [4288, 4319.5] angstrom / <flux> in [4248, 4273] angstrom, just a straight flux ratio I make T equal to 1.7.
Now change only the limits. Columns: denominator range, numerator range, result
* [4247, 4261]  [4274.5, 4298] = 2.21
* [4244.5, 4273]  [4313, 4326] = 1.58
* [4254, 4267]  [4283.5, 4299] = 1.78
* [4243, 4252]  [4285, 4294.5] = 1.48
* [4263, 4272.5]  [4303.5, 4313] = 1.25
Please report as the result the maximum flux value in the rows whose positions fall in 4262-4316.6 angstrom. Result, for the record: 9.524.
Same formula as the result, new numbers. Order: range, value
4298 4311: 8.991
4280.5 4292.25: 8.107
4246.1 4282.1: 9.048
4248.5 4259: 4.731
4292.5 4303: 8.716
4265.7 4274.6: 7.739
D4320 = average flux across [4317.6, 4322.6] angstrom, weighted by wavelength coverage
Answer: 7.49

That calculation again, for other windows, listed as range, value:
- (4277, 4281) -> 7.87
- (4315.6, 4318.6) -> 7.81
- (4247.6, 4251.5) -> 4.31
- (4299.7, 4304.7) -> 8.2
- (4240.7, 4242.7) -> 6.29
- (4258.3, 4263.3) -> 4.3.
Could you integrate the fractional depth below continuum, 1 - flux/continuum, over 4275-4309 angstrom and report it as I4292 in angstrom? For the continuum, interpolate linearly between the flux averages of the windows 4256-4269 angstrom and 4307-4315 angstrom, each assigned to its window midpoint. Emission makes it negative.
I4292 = -2.8 angstrom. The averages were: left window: 5.07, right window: 8.76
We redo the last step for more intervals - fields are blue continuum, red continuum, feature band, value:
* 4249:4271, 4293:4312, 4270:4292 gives -4.1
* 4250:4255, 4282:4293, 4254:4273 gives -2.9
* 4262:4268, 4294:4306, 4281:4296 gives 0.0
